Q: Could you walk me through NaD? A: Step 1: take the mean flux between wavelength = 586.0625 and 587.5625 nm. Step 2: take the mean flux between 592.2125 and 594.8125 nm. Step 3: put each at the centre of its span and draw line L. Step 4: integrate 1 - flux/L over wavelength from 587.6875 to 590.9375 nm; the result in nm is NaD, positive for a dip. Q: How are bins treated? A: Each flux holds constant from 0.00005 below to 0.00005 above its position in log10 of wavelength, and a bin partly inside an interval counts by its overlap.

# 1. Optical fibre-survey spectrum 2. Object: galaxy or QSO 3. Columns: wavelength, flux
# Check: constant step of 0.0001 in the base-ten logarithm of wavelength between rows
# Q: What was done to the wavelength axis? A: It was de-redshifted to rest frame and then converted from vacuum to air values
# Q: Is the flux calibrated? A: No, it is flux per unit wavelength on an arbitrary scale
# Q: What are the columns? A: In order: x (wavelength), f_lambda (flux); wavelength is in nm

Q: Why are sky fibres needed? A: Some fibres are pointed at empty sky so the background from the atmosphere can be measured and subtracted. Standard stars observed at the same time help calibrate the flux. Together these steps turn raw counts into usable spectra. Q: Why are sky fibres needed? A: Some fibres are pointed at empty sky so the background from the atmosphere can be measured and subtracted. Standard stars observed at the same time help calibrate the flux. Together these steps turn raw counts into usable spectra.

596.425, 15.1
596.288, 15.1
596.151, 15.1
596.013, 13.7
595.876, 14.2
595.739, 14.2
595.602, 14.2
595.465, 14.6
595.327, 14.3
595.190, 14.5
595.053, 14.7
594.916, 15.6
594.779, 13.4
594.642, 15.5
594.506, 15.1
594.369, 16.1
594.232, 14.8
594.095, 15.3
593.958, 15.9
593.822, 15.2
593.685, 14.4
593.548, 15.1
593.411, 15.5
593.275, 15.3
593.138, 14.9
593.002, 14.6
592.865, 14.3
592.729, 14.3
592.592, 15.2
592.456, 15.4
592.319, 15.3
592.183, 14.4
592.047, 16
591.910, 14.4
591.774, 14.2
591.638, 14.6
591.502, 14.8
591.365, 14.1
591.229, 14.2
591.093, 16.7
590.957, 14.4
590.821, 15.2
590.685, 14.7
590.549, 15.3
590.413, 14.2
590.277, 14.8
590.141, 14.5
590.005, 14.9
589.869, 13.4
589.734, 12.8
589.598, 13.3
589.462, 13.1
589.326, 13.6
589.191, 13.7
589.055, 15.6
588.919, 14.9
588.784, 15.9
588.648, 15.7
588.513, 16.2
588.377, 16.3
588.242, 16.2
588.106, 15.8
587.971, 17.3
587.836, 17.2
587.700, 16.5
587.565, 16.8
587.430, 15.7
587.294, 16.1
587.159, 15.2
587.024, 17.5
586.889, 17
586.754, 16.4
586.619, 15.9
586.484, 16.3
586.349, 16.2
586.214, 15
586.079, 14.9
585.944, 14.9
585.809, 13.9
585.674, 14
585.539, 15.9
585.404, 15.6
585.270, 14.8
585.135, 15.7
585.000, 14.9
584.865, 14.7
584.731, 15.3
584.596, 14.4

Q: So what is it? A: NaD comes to 0.14 nm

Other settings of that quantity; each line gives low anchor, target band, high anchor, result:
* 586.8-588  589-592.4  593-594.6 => 0.29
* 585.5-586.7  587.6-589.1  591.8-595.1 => -0.10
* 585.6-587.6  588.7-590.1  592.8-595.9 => 0.11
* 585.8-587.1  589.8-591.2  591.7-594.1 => 0.05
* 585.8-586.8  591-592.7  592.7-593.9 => 0.01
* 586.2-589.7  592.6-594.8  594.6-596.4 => -0.03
